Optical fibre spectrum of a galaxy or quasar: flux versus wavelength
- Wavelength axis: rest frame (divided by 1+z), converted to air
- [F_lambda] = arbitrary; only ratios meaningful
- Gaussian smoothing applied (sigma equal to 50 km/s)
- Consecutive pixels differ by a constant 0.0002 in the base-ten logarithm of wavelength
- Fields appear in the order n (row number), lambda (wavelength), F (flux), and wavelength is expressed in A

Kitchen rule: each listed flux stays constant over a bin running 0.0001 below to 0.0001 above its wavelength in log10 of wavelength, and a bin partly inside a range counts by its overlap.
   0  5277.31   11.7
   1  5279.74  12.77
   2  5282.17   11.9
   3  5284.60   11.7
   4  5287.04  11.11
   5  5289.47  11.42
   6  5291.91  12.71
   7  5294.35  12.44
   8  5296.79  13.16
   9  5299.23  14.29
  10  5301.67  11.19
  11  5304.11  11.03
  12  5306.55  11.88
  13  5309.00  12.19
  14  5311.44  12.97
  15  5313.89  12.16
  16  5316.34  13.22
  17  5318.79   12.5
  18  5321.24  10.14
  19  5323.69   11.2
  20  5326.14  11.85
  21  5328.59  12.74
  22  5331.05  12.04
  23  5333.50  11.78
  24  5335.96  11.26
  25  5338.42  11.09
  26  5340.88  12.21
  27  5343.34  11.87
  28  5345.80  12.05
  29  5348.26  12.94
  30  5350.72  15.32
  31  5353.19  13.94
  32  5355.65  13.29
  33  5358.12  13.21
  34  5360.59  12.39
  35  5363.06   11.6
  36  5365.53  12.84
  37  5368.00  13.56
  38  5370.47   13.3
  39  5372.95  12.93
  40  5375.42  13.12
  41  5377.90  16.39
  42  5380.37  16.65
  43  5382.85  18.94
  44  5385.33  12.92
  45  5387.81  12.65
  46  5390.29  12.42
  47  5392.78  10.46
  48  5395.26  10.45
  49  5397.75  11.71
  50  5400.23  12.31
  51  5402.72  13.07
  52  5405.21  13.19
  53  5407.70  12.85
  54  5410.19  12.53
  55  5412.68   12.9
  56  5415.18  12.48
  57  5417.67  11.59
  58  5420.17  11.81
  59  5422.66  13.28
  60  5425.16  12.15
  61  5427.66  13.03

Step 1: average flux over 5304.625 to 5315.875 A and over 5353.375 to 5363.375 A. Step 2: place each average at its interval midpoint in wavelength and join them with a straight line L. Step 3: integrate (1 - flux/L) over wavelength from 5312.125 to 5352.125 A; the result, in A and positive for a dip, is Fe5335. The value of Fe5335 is 1.2 A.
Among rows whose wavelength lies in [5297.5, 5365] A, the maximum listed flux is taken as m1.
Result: 15.32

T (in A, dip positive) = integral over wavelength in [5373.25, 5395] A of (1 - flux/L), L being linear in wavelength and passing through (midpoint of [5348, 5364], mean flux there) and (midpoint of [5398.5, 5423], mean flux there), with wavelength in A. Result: -1.8 A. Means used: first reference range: 13.3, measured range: 14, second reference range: 12.6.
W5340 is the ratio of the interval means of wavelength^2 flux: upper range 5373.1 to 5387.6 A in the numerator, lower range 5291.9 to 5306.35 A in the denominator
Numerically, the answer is 1.26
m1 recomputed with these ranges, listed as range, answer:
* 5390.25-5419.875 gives 13.19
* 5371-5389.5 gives 18.94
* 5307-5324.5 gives 13.22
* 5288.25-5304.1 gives 14.29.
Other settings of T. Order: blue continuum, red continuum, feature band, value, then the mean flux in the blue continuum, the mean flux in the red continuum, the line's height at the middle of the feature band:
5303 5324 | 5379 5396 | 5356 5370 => 0.3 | 12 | 13.6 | 13.1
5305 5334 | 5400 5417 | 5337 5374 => -1.5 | 12.1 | 12.7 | 12.3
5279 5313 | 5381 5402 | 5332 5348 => 0.9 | 12.2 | 12.9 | 12.5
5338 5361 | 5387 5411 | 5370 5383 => -2.6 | 12.9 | 12.1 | 12.5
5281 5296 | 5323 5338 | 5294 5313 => -0.8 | 11.9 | 11.8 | 11.9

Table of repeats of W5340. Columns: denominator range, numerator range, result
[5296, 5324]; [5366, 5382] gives 1.21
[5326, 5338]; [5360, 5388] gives 1.20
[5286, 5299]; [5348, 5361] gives 1.13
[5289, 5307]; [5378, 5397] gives 1.14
